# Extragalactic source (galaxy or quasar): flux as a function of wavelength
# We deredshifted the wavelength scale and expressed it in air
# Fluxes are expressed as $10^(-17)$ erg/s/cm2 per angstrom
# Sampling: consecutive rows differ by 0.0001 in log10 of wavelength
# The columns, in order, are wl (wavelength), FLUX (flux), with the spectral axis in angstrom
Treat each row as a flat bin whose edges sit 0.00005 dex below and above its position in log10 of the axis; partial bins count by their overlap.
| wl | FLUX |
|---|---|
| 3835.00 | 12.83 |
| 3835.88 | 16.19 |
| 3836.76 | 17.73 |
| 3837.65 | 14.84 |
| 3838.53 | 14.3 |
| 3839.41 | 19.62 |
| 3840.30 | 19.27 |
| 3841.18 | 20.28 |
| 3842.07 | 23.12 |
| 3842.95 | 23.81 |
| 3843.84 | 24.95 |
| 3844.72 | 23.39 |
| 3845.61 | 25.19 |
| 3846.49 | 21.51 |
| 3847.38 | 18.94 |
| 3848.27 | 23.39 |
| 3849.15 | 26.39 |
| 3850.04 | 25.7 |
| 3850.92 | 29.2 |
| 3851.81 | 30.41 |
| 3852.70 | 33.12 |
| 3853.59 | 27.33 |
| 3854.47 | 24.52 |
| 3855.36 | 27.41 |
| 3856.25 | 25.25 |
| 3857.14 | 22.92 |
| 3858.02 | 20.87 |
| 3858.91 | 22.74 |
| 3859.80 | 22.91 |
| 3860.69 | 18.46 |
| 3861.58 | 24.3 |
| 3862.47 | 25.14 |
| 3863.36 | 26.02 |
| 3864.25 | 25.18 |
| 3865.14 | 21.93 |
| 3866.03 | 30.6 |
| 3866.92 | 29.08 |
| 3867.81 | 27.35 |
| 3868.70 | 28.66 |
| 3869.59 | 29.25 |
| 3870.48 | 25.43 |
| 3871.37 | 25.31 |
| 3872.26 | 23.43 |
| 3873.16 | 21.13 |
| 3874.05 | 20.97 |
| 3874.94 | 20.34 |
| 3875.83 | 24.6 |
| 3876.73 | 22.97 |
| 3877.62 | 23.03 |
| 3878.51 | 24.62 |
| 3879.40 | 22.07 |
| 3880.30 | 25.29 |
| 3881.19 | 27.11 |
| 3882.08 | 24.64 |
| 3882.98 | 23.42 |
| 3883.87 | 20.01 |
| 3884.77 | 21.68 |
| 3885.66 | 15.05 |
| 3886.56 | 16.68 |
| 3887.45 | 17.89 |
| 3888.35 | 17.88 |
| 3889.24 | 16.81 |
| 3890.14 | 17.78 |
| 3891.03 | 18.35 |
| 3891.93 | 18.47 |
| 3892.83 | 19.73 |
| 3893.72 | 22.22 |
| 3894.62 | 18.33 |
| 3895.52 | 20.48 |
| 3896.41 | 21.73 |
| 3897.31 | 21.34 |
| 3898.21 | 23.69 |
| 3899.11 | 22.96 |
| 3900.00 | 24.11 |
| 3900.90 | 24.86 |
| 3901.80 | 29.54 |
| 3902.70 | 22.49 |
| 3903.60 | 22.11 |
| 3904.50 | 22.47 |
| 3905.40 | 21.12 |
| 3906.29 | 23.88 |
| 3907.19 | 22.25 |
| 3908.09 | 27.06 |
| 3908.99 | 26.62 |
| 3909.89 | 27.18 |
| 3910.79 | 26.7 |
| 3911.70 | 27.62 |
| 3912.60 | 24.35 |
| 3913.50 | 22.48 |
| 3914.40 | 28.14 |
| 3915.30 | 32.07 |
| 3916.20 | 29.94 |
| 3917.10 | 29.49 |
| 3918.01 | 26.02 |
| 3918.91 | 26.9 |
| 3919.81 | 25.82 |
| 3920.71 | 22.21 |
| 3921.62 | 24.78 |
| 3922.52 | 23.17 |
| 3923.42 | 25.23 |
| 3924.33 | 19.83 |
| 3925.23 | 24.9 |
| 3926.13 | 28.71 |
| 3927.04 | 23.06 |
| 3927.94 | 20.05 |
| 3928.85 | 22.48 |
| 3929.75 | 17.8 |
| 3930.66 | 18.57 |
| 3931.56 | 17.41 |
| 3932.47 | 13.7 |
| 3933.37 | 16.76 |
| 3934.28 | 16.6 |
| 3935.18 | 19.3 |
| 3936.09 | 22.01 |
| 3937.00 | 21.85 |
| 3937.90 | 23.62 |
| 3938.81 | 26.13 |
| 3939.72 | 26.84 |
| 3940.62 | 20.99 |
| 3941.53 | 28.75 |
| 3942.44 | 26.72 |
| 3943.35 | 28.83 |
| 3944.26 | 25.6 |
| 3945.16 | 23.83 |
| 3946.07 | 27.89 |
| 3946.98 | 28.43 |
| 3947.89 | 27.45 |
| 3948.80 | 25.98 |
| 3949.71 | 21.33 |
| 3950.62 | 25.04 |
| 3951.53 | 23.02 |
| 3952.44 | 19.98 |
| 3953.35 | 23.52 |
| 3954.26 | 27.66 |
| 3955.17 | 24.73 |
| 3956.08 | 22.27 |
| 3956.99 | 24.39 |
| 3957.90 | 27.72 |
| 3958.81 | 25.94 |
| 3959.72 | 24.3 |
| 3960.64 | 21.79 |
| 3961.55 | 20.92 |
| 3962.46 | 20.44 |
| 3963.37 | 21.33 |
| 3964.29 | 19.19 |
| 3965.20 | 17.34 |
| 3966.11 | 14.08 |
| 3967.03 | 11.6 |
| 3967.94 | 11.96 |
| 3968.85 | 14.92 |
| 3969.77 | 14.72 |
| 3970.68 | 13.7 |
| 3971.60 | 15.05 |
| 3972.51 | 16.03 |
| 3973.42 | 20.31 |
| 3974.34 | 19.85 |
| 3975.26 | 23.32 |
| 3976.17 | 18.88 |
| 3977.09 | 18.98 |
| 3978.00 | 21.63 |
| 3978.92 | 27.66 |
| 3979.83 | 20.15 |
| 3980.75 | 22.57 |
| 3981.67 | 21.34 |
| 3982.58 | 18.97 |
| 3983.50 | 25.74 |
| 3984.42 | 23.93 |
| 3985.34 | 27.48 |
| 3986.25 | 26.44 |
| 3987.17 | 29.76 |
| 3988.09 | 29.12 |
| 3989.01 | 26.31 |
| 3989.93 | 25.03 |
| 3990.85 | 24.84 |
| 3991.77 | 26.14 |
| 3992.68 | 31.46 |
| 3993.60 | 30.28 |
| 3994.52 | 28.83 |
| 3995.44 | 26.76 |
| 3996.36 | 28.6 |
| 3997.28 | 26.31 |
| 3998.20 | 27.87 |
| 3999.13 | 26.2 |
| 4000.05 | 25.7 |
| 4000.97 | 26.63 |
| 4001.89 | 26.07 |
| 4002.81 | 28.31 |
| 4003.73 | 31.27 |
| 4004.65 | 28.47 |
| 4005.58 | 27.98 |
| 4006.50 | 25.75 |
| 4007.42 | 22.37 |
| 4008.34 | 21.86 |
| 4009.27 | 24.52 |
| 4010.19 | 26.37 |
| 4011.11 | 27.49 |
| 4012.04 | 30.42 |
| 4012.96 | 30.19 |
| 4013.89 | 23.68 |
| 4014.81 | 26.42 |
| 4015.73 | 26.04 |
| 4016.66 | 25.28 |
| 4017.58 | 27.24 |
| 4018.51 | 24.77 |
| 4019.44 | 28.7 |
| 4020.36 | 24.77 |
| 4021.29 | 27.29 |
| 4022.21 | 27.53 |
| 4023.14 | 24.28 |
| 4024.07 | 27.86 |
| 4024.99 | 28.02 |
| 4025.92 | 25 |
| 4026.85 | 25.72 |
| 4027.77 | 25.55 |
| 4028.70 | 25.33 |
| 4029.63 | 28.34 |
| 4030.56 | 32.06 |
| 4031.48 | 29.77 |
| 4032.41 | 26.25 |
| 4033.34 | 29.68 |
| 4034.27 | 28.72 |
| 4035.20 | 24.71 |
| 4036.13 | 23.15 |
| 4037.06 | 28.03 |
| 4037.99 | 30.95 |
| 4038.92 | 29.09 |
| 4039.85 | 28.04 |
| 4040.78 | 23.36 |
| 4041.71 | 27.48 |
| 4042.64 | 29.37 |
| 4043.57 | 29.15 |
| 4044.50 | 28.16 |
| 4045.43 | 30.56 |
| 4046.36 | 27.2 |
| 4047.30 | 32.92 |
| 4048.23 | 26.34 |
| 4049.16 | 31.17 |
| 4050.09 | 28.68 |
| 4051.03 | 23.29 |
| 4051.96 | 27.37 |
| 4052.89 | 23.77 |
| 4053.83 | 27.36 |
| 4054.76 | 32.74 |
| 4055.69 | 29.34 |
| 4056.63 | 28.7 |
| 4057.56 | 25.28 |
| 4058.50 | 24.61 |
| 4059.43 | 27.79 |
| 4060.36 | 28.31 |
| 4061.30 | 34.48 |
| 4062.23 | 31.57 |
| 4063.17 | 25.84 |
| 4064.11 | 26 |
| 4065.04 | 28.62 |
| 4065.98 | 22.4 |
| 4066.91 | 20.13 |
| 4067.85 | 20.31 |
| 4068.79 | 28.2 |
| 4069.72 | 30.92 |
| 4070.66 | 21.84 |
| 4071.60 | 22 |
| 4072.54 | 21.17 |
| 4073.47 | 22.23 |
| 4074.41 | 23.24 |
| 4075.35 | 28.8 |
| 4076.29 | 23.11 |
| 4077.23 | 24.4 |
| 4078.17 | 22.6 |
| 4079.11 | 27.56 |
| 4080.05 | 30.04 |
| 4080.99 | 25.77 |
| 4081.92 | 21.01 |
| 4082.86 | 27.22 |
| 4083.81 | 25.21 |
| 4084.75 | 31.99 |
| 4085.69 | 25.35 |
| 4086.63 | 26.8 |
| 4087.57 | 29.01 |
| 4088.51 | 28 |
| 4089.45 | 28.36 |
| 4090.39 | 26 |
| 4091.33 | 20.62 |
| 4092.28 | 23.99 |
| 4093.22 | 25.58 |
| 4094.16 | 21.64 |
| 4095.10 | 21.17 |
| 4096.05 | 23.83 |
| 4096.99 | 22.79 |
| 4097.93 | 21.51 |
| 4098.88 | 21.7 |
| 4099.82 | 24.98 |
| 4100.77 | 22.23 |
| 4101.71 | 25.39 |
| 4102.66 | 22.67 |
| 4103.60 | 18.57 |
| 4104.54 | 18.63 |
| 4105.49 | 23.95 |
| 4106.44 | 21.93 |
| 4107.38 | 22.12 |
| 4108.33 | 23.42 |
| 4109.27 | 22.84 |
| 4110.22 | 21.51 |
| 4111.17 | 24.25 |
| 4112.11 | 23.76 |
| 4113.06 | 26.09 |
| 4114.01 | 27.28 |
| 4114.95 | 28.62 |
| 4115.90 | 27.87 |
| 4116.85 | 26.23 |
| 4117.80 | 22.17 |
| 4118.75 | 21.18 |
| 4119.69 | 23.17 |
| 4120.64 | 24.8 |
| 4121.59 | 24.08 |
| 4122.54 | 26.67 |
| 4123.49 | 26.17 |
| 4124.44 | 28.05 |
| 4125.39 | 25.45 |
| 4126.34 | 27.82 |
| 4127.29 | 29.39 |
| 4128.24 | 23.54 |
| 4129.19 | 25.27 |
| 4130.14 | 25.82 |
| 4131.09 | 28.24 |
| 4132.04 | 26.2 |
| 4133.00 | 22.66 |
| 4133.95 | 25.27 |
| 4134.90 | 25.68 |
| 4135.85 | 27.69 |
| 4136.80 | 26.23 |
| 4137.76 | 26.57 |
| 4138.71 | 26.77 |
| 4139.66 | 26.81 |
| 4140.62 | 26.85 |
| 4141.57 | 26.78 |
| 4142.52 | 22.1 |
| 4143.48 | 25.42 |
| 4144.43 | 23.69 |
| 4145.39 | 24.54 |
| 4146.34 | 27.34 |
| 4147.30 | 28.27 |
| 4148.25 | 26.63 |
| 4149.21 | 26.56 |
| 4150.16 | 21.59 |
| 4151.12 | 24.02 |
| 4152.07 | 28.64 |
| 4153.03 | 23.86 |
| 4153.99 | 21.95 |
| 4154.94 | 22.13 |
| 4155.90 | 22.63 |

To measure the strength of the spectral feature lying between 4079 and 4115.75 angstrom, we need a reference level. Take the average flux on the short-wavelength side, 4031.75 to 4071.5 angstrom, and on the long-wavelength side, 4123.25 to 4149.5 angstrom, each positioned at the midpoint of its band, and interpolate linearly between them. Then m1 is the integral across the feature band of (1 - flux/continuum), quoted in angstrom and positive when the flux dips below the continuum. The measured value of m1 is 3.1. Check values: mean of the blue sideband 27.4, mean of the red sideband 26.1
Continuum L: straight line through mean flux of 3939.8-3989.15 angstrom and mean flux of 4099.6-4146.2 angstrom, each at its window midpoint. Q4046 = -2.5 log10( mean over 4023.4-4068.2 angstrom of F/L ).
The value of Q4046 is -0.16 mag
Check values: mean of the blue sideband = 22.4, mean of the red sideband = 24.9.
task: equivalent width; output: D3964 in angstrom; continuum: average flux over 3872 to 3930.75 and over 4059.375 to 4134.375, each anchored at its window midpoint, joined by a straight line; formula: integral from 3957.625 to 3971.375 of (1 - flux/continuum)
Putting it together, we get 3.0 angstrom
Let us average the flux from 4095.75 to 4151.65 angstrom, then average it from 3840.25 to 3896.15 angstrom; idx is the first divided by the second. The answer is 1.07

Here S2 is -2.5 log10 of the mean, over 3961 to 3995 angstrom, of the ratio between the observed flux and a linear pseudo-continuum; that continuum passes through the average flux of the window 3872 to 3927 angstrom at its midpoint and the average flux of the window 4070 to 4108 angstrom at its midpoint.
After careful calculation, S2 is 0.09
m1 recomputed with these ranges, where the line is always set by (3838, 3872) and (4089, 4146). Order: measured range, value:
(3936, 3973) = 3.65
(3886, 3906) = 2.93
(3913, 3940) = 1.52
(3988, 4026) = -3.54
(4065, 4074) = 0.38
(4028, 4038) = -1.28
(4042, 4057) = -2.39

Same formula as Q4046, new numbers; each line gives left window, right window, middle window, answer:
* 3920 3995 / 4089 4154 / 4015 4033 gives -0.15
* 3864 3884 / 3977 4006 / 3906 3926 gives -0.02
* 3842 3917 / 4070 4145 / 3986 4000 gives -0.14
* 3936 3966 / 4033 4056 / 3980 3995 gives -0.02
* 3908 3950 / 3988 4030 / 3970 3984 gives 0.26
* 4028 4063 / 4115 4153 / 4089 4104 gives 0.15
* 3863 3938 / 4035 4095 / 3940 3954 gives -0.05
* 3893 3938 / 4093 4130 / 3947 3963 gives -0.03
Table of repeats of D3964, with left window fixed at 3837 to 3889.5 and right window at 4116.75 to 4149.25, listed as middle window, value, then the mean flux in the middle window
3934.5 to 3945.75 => -0.2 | 24.4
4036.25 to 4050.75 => -2.1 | 28.5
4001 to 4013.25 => -1.2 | 27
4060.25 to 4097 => -0.3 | 25.5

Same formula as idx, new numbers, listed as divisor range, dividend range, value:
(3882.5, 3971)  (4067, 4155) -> 1.11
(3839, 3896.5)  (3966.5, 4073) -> 1.11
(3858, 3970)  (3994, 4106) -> 1.14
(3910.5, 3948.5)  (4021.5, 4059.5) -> 1.15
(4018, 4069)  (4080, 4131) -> 0.90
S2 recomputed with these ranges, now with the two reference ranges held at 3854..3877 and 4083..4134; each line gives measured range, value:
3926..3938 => 0.233 mag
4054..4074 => -0.072 mag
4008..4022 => -0.076 mag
